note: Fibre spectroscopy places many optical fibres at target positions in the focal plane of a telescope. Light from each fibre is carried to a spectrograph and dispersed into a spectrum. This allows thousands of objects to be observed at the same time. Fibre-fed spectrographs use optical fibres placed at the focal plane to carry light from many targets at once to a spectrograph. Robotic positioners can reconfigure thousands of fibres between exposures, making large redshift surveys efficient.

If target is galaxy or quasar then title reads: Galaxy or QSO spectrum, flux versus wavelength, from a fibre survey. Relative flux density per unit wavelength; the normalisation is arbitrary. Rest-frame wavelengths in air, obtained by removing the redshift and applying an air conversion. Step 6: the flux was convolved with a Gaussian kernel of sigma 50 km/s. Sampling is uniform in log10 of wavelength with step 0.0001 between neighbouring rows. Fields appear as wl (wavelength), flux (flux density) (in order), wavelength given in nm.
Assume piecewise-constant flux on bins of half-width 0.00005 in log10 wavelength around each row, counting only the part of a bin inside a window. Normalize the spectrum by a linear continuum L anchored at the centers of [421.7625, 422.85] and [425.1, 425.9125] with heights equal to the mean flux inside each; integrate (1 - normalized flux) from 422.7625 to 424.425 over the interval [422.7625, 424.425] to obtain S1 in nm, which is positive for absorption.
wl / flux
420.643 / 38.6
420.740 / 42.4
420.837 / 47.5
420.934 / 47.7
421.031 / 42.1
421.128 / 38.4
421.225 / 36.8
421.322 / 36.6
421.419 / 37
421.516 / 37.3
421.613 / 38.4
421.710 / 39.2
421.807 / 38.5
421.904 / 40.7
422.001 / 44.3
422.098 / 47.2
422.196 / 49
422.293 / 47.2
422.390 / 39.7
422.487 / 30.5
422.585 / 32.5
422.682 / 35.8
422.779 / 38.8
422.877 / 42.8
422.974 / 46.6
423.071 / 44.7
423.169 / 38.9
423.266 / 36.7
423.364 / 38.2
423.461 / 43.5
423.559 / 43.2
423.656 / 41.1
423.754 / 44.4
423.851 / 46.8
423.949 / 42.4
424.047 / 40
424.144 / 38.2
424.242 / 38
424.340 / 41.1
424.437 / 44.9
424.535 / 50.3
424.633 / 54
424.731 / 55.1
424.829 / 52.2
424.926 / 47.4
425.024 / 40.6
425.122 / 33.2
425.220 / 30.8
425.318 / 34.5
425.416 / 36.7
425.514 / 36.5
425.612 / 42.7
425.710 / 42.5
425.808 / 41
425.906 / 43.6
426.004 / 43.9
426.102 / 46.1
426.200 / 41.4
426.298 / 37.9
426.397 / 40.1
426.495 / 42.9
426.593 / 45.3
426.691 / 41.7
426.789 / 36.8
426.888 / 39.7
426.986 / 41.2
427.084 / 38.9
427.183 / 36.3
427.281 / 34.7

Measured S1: -0.10 nm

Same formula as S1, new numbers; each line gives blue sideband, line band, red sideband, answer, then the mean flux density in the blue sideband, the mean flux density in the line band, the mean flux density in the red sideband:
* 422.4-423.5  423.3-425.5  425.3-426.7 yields -0.13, 39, 42.4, 41.3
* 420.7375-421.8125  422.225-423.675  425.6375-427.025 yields 0.02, 40.1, 40.1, 41.7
